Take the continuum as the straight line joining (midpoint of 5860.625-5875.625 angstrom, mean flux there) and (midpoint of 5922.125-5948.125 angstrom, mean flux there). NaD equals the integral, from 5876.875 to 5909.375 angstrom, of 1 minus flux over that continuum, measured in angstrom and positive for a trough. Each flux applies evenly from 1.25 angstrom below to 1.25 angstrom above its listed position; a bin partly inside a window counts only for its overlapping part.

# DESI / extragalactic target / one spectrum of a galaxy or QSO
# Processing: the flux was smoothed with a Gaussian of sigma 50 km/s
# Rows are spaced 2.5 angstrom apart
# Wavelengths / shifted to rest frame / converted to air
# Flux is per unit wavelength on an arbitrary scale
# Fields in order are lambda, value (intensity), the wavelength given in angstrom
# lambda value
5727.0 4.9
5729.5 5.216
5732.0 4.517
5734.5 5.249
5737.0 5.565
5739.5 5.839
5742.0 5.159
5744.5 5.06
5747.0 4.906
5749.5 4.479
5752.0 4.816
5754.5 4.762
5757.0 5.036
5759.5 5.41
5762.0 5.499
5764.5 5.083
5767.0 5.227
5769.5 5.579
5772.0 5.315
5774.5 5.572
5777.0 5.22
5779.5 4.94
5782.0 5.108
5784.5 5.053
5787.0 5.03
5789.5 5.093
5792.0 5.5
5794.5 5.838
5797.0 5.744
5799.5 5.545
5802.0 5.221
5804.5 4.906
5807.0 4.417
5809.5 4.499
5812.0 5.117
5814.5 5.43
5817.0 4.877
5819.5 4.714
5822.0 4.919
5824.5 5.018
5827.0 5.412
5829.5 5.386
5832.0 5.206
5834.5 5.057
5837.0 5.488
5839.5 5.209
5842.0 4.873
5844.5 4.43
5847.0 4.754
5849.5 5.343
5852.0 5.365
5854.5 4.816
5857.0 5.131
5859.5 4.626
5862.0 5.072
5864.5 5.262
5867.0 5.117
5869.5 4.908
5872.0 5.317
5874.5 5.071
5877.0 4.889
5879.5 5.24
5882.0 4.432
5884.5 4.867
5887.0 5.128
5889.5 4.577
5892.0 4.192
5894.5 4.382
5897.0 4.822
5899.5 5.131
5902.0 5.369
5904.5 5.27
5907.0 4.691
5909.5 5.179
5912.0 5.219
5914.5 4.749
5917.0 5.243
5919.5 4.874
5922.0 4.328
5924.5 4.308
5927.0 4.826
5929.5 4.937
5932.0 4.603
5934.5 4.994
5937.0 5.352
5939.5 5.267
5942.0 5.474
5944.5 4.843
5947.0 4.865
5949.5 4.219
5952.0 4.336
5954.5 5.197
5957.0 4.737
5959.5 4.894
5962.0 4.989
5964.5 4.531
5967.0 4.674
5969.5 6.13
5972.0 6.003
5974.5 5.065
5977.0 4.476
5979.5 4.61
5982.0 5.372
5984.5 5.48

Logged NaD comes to 1.2 angstrom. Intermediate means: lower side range 5.12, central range 4.86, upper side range 4.92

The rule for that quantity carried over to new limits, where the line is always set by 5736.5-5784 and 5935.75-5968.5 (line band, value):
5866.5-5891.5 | 0.4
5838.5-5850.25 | 0.4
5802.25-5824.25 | 0.9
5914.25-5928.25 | 0.6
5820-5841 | -0.5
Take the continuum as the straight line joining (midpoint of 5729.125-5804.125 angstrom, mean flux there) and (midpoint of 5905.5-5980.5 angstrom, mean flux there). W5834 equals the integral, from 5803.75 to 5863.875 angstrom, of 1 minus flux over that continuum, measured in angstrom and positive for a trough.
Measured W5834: 1.1 angstrom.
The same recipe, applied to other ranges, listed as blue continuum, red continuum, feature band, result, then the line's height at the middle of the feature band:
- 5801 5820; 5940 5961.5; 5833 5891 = -1.4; 4.88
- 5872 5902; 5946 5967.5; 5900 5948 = -2.0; 4.77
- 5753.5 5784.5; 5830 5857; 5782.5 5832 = 0.0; 5.14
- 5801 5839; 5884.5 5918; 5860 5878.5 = -0.4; 4.97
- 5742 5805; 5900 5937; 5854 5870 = 0.1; 5.03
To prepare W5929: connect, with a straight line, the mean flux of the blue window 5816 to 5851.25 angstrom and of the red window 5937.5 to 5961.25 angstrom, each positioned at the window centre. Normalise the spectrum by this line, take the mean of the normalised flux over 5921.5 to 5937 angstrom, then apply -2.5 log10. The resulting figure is 0.04 mag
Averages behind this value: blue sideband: 5.05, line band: 4.74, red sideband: 4.89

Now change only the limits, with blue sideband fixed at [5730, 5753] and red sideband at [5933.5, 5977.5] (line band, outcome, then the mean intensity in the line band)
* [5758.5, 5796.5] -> -0.05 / 5.31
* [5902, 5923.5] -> 0.01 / 4.96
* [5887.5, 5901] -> 0.08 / 4.66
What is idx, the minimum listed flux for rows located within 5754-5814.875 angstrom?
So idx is 4.417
